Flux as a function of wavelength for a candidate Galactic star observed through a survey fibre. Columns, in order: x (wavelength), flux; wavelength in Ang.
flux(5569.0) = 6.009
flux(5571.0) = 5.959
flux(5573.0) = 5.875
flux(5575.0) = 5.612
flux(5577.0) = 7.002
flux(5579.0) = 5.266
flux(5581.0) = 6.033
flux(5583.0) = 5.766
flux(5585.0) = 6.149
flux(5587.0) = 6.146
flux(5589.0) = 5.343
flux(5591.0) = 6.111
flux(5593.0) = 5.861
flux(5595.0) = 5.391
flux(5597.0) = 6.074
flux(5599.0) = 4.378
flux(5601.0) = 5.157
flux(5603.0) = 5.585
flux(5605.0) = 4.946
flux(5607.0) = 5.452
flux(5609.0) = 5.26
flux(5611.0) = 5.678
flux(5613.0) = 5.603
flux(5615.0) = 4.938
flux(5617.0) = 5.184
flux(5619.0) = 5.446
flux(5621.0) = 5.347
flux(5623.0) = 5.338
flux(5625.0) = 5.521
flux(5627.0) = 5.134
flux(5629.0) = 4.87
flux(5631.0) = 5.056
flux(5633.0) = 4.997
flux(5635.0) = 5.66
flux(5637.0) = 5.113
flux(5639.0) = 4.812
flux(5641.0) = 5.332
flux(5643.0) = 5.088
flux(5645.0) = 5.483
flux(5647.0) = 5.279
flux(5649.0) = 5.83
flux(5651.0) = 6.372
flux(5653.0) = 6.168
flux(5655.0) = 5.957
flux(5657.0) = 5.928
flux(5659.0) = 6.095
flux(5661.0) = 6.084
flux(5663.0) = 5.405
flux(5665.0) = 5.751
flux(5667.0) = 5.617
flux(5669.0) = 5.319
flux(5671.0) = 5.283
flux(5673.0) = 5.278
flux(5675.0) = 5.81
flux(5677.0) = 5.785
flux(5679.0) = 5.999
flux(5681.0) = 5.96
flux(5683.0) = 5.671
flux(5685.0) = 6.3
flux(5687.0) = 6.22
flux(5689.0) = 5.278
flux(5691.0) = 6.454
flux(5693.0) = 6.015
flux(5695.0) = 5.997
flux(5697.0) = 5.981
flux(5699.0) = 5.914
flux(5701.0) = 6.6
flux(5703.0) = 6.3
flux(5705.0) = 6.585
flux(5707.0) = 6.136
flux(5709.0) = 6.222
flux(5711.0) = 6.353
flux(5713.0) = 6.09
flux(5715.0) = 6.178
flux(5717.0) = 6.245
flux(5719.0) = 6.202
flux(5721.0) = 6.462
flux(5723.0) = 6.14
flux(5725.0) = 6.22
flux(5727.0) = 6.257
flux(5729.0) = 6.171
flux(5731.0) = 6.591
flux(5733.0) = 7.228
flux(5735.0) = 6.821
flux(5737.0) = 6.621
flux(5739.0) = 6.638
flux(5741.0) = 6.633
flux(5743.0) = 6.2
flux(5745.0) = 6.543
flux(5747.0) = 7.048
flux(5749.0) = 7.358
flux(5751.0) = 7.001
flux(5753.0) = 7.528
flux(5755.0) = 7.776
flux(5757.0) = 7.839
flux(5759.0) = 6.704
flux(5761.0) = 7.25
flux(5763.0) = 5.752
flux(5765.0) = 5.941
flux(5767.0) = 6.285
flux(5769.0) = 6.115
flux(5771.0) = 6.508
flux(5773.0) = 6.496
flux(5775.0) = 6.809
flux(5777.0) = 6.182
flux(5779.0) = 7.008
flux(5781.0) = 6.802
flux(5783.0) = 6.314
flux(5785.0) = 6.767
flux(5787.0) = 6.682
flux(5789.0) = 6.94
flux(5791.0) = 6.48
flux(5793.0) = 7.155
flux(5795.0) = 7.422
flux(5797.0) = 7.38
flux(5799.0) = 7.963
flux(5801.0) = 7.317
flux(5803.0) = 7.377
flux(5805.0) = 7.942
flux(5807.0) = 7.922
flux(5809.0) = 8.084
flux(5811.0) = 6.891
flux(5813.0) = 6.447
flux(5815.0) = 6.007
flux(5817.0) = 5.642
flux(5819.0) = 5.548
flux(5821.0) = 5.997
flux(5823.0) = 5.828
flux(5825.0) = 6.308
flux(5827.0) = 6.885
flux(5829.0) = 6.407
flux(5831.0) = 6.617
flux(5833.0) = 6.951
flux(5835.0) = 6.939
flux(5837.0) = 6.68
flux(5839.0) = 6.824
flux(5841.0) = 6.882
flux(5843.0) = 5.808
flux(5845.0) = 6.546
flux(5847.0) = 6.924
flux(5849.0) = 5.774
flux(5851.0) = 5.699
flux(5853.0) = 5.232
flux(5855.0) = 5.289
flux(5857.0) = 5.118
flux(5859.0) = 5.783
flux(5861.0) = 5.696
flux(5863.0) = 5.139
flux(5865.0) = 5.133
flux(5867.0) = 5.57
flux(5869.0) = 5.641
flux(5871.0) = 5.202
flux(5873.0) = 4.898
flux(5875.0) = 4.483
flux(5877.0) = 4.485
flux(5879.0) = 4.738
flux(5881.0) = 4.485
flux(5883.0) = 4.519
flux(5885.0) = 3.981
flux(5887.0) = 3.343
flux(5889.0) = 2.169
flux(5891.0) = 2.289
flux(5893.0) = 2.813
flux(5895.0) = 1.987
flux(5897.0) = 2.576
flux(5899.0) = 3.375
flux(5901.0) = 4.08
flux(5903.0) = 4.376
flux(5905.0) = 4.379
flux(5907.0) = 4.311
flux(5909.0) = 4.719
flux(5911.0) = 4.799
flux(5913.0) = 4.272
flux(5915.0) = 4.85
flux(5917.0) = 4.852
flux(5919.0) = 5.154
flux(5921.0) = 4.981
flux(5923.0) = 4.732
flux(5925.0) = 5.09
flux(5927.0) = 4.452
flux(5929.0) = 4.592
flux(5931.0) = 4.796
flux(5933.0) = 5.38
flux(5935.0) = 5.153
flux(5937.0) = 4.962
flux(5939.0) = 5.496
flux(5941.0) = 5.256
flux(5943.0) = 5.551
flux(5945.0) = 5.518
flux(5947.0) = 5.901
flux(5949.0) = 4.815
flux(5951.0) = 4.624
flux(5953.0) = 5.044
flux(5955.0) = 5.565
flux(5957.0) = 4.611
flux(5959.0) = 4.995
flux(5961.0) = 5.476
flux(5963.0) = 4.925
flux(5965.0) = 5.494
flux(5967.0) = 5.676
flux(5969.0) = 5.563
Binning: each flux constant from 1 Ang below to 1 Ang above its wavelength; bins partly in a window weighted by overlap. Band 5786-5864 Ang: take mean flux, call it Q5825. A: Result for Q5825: 6.53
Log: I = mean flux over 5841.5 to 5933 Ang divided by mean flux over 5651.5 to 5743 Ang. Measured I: 0.8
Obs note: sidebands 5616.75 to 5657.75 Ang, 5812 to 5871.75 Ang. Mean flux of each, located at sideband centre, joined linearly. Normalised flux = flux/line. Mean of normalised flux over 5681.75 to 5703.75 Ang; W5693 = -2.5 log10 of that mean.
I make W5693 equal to -0.09 mag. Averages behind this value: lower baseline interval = 5.43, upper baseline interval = 6.02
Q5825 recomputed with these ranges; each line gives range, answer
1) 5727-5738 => 6.65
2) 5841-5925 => 4.67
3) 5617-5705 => 5.68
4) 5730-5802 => 6.84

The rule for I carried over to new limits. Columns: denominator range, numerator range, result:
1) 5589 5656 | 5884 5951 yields 0.81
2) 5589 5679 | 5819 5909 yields 0.93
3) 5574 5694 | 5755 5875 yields 1.15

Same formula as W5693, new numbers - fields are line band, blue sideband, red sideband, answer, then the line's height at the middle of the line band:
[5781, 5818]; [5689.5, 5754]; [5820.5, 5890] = -0.19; 5.92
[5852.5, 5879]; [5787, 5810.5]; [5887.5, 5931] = 0.04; 5.37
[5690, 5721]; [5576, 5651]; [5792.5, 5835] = -0.02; 6.1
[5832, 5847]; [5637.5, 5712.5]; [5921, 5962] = -0.23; 5.39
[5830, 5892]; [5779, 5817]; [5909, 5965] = 0.16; 6.14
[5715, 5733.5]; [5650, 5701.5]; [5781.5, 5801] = 0.00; 6.36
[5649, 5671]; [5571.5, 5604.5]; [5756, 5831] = 0.04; 6.08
